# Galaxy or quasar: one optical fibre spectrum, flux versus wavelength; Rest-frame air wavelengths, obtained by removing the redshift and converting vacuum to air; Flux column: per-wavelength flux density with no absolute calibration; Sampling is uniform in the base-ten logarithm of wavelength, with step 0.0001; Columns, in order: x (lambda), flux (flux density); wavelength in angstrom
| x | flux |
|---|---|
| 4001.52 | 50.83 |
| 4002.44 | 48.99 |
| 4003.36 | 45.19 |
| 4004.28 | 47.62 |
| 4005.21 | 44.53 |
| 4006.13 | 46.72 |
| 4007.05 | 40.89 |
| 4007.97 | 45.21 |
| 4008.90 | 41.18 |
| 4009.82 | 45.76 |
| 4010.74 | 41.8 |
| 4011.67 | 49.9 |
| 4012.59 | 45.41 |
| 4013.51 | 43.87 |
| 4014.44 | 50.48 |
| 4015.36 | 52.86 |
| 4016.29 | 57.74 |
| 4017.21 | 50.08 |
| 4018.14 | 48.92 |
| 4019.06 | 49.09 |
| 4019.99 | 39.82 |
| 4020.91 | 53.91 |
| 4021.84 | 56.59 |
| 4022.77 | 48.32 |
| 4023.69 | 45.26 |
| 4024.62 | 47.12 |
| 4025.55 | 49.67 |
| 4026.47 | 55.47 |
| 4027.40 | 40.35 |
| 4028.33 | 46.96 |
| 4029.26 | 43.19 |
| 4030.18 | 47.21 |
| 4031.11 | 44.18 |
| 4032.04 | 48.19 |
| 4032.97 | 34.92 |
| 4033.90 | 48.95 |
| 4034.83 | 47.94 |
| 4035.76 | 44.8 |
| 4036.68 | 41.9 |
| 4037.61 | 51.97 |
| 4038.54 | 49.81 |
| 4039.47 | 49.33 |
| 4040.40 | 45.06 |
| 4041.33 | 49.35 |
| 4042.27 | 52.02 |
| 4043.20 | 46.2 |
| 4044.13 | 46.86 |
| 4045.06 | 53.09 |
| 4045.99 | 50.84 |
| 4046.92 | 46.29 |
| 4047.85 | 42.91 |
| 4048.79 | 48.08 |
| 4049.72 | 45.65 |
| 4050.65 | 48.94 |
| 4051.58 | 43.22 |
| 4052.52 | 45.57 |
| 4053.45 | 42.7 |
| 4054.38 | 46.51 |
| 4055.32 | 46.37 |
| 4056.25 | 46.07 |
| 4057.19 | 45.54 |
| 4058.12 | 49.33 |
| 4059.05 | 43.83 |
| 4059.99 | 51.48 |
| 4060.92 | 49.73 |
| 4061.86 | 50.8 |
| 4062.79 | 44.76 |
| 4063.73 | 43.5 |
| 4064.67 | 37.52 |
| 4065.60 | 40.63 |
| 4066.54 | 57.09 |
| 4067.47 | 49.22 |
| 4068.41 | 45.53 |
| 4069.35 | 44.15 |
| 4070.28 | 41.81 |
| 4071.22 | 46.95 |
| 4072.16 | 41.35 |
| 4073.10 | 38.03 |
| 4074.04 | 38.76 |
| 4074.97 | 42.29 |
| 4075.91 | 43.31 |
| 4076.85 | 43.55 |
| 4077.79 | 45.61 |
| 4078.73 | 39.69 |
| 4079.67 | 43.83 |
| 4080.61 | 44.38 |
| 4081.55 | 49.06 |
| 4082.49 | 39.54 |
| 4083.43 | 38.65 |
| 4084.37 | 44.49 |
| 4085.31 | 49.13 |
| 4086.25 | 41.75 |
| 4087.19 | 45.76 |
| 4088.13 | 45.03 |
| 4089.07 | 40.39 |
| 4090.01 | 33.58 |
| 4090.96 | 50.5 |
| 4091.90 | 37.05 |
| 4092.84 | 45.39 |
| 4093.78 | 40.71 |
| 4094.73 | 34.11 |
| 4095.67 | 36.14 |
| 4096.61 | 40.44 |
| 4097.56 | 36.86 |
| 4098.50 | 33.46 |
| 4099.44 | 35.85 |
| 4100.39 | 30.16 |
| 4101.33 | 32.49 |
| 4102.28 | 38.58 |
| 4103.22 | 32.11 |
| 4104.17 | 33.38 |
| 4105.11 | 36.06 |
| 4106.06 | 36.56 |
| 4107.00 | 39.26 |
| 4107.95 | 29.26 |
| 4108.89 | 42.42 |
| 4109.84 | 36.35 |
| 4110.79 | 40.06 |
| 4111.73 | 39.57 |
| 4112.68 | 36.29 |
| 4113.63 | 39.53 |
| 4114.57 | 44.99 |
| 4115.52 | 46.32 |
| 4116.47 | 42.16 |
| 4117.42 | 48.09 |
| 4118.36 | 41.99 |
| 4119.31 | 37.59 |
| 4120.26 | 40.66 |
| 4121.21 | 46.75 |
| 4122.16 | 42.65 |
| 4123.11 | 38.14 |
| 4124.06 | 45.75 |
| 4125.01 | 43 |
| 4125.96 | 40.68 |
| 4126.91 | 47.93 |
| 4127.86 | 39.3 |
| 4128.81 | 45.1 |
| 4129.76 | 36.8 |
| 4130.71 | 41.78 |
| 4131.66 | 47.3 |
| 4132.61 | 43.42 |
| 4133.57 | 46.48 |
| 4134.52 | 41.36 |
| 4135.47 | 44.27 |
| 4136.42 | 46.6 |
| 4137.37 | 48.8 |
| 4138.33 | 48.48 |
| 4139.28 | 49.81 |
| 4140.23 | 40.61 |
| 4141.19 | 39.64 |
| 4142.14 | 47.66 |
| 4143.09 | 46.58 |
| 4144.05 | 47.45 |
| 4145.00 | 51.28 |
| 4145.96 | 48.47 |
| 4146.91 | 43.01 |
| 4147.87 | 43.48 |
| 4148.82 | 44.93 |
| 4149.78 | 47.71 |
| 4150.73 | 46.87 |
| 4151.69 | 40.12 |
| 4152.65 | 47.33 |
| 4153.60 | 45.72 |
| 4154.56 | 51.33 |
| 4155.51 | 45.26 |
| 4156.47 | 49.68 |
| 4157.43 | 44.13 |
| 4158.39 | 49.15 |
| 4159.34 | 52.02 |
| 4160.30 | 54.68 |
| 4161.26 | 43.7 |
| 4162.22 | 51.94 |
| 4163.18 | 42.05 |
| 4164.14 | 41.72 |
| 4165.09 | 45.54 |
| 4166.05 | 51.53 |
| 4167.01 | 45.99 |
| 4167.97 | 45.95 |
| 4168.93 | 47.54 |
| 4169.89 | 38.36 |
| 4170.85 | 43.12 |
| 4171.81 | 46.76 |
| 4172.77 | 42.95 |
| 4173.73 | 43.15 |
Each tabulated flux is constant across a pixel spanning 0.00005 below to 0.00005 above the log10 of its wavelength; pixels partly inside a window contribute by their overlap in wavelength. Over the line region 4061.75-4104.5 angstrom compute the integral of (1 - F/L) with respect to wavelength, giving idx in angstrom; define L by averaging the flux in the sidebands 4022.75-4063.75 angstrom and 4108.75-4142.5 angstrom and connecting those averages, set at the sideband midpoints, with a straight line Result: 3.47 angstrom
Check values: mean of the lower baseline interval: 46.9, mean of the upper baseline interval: 43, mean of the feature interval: 41.4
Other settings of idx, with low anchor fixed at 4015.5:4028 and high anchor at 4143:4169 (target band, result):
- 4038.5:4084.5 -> 3.0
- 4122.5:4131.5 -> 1.0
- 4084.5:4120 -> 6.5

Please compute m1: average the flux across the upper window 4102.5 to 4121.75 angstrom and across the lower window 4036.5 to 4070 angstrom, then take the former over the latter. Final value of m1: 0.84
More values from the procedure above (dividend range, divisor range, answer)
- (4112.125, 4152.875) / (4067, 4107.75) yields 1.09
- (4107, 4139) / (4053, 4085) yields 0.95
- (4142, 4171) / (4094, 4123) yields 1.22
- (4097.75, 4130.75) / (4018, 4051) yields 0.83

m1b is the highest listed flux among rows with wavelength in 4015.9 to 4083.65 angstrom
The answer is 57.74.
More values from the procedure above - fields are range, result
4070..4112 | 50.5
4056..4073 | 57.09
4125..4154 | 51.28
